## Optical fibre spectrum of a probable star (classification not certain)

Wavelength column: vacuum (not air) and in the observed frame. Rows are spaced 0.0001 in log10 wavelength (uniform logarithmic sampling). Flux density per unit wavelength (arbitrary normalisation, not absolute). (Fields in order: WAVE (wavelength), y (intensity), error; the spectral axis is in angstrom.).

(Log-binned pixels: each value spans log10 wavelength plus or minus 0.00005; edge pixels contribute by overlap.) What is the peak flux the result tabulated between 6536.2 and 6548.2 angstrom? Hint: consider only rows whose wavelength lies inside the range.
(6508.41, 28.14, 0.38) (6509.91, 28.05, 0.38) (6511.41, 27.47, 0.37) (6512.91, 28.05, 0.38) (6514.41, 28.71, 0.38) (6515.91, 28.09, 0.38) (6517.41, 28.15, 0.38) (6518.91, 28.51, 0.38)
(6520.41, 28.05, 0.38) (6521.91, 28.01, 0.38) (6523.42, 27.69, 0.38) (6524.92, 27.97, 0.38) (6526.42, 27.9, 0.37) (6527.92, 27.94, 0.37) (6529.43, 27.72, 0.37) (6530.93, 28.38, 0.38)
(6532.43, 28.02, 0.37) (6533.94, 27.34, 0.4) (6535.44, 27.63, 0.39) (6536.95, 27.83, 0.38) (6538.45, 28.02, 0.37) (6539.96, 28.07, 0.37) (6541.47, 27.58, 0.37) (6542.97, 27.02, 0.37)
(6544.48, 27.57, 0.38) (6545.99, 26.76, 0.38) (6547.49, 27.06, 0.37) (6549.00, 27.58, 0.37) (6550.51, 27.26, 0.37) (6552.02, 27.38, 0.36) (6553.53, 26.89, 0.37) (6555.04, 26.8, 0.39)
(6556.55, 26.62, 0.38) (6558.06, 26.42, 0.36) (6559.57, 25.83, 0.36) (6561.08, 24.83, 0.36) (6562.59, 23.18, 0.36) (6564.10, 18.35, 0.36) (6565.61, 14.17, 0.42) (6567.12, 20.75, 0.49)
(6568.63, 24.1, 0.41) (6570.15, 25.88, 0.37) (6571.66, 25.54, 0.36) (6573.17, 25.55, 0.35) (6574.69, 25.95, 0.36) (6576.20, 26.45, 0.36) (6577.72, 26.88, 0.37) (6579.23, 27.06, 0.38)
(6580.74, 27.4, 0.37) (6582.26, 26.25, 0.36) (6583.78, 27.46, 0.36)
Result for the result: 28.07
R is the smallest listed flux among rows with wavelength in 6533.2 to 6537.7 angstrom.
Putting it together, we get 27.34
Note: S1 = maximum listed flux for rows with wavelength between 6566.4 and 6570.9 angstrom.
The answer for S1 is 25.88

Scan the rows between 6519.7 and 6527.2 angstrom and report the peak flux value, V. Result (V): 28.05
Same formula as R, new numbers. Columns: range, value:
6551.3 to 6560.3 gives 25.83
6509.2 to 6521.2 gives 27.47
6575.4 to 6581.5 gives 26.45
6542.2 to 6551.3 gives 26.76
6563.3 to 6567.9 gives 14.17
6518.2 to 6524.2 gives 27.69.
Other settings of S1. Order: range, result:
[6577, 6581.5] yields 27.4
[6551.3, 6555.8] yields 27.38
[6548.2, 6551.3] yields 27.58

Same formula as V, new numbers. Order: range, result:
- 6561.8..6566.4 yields 23.18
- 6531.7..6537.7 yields 28.02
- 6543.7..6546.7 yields 27.57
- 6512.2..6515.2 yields 28.71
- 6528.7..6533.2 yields 28.38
